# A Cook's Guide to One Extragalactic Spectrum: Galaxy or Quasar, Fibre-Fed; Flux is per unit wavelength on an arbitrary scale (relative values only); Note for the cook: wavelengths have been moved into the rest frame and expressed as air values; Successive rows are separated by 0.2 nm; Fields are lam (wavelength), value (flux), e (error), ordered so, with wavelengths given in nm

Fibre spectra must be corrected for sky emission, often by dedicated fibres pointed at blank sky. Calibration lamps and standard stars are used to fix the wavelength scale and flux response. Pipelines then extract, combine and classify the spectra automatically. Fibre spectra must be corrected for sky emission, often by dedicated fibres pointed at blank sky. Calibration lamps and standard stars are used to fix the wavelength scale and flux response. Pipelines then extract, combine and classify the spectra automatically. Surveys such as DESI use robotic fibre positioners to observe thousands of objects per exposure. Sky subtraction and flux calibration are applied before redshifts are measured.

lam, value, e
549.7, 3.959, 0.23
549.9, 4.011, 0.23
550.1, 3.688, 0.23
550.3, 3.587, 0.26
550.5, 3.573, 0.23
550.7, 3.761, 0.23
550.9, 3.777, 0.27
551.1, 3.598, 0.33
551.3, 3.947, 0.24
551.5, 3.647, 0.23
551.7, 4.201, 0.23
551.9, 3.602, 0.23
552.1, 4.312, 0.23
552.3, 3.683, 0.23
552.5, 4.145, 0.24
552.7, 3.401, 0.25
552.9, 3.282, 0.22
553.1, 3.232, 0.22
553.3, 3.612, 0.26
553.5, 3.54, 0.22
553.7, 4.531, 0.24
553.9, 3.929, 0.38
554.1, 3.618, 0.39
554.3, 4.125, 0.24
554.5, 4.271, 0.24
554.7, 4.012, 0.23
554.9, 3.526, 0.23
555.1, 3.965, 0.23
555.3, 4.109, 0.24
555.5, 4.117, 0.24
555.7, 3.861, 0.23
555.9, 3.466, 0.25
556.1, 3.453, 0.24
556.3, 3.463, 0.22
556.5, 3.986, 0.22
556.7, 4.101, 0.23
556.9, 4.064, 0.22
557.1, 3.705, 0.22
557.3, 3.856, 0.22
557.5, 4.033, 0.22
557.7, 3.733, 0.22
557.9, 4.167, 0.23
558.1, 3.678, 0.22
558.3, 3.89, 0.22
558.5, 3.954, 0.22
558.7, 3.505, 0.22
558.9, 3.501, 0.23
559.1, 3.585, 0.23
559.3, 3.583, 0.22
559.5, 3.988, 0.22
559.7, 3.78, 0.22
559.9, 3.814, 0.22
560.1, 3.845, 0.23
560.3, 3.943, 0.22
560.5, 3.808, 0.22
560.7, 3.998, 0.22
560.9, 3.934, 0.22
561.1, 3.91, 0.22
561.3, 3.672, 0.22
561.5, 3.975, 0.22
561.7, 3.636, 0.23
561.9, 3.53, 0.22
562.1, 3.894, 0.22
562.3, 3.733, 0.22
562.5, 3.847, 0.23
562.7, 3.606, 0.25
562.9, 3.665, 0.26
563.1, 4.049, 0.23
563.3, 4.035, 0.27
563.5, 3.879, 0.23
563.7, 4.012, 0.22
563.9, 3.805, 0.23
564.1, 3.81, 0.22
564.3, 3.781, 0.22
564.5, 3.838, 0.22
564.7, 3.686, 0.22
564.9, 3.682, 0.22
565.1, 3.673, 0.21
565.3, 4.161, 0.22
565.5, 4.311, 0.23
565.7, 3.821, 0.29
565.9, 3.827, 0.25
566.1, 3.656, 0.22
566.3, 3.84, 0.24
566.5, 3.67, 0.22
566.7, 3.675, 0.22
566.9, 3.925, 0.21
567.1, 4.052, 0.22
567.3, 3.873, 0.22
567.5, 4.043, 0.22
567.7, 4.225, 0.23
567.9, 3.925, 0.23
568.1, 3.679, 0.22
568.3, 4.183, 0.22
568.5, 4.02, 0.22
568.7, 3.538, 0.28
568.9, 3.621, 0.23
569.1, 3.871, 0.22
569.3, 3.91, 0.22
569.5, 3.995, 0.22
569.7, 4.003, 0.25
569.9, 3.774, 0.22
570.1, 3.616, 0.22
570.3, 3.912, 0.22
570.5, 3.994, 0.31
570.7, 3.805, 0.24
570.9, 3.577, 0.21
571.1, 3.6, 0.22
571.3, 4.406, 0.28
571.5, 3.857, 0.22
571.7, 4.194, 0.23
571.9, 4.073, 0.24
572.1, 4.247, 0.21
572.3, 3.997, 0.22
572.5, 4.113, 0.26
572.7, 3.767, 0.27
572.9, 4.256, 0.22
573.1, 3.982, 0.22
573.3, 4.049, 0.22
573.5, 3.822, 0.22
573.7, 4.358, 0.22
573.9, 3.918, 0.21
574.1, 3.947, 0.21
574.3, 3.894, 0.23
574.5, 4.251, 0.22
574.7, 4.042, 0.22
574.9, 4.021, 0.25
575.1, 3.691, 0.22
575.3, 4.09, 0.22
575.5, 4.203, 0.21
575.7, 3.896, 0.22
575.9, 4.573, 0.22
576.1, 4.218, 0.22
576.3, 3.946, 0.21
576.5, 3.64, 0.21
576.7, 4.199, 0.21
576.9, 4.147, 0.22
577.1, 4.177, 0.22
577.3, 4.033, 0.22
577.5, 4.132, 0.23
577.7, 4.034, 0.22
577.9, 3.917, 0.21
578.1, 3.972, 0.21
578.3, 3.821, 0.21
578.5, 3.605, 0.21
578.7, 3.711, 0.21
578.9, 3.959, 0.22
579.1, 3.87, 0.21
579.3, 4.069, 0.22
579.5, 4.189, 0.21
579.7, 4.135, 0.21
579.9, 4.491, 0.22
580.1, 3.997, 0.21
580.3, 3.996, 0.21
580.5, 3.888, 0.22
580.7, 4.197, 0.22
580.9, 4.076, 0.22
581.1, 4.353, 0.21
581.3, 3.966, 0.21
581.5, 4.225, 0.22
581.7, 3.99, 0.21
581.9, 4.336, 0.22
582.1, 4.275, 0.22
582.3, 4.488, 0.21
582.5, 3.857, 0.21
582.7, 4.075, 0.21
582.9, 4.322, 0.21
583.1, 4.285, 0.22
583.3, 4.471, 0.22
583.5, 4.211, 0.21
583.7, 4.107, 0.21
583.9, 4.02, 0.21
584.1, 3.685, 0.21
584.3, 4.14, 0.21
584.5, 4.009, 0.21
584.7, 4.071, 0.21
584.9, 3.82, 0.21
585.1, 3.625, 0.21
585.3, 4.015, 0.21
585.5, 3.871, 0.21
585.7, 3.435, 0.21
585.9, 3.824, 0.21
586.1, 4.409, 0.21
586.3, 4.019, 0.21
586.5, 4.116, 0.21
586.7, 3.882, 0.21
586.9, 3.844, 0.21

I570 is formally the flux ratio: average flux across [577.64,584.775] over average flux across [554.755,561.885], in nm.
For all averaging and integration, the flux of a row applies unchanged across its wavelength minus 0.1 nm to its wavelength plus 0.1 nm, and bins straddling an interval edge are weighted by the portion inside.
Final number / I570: 1.07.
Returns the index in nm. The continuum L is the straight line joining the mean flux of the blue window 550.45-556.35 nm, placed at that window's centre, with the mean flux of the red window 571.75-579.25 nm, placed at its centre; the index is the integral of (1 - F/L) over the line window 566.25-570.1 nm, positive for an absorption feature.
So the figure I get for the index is 0.06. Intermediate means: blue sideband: 3.8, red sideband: 4.02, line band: 3.88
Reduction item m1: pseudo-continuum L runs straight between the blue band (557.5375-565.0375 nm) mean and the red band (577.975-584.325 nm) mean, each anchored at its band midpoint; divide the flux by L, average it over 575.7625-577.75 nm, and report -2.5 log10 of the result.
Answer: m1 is -0.02 mag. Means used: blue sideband 3.81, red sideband 4.09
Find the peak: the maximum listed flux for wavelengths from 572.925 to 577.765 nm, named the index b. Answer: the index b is 4.573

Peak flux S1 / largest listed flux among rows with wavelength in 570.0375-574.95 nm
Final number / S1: 4.406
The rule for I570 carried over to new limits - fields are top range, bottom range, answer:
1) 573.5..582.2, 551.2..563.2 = 1.06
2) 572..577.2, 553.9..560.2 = 1.06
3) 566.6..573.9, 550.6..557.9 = 1.03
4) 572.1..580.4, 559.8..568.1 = 1.05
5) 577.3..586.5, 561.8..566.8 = 1.06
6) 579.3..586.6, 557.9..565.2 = 1.08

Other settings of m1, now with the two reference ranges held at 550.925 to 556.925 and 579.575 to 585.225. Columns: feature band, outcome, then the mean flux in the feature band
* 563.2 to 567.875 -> 0.016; 3.88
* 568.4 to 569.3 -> 0.055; 3.78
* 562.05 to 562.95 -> 0.047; 3.75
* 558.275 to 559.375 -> 0.062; 3.66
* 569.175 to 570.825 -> 0.032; 3.87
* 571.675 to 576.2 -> -0.011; 4.07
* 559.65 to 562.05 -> 0.020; 3.82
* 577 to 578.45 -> 0.018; 4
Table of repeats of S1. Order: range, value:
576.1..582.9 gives 4.491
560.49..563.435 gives 4.049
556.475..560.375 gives 4.167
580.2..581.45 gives 4.353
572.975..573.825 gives 4.358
